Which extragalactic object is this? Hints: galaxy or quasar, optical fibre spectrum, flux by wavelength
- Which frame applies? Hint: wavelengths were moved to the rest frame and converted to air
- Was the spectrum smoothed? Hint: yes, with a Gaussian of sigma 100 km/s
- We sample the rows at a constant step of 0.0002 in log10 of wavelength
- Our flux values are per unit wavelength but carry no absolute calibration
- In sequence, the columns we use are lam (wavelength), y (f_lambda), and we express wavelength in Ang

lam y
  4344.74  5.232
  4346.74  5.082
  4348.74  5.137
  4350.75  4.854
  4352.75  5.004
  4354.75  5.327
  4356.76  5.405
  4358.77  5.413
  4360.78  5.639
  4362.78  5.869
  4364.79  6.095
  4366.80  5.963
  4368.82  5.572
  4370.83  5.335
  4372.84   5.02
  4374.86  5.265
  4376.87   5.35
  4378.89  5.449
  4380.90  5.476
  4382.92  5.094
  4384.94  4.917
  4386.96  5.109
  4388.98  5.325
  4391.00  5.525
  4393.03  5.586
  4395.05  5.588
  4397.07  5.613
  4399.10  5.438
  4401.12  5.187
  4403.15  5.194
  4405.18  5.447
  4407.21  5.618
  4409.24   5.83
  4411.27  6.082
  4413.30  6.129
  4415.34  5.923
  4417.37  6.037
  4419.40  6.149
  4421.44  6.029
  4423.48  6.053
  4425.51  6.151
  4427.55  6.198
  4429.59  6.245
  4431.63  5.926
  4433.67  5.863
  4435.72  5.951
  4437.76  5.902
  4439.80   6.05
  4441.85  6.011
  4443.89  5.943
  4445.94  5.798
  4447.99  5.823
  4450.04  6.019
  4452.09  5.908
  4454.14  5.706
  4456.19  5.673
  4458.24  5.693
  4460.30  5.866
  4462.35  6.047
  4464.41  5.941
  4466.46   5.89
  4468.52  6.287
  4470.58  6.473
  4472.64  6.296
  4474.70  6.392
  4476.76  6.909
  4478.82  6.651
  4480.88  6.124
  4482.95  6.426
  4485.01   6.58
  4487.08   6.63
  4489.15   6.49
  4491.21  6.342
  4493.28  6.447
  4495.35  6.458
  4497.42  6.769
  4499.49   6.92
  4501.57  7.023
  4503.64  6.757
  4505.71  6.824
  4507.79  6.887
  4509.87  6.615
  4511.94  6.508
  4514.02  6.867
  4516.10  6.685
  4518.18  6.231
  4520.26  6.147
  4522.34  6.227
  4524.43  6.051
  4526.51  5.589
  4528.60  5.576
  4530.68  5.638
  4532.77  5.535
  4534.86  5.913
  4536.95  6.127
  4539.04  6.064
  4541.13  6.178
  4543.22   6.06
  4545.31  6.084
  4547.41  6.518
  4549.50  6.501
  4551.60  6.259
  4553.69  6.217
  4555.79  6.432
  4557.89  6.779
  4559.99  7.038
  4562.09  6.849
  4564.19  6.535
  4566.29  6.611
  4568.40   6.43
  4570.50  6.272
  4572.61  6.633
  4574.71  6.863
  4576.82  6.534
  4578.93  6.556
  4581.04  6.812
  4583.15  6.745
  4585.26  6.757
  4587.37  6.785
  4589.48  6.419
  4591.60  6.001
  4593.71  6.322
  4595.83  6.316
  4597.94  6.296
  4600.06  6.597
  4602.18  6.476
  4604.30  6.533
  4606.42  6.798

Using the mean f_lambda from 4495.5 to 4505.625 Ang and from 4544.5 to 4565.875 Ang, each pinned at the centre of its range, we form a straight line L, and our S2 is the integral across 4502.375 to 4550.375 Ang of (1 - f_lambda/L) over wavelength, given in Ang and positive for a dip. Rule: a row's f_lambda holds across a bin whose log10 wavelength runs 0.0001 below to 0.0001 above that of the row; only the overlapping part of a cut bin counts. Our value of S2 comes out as 3.2 Ang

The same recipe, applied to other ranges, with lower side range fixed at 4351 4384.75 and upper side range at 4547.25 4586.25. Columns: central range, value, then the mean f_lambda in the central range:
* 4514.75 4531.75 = 0.83 Ang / 6.03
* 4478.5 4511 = -2.34 Ang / 6.62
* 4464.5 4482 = -0.88 Ang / 6.36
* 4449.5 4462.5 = 0.27 Ang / 5.83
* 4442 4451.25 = -0.02 Ang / 5.91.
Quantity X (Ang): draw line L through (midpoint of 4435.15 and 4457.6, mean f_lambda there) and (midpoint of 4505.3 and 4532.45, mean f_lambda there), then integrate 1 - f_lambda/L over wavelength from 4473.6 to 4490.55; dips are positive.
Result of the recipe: -1.3 Ang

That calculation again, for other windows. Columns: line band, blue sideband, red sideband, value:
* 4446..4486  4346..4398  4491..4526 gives 0.4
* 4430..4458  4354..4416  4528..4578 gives -0.5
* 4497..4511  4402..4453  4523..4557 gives -1.9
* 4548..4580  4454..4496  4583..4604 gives -0.8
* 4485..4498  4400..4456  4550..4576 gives -0.6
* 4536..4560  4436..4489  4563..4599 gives 0.3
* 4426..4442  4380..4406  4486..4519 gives -0.5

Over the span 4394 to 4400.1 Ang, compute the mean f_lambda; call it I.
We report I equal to 5.55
